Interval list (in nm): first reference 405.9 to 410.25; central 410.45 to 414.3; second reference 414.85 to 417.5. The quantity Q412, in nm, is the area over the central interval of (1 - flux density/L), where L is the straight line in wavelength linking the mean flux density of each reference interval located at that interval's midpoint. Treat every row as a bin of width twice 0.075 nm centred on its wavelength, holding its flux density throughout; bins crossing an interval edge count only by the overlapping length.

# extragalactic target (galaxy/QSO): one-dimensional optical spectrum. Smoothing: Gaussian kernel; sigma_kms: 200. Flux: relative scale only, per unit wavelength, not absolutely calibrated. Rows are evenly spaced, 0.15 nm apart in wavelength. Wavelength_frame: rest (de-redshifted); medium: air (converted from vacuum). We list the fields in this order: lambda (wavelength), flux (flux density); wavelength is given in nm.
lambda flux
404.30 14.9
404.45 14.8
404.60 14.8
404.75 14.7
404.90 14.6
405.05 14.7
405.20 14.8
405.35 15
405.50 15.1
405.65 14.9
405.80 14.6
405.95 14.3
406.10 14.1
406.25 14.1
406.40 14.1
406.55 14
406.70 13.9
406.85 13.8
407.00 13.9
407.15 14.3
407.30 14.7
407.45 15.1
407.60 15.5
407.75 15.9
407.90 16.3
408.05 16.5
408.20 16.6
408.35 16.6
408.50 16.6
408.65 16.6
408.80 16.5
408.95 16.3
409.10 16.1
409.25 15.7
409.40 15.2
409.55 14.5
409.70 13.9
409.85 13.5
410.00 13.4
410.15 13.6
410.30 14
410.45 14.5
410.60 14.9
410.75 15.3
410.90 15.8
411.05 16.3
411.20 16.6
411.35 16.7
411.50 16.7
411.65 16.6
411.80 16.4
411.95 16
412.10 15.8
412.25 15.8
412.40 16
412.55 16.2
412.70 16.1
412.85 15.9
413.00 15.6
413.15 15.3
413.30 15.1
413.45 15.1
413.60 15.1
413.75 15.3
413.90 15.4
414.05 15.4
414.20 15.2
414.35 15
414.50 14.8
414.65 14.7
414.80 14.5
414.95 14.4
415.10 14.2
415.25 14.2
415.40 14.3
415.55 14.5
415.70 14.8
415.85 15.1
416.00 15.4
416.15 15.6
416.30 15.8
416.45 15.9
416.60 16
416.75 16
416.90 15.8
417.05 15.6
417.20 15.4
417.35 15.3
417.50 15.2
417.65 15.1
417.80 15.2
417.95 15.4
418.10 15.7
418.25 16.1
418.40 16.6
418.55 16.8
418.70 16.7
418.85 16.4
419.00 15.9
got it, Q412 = -0.16 nm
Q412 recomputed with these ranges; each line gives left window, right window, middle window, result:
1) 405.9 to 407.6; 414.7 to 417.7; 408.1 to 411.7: -0.24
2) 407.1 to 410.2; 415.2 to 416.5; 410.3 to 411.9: -0.06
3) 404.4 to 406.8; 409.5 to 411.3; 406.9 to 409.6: -0.20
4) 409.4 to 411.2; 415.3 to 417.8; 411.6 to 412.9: -0.11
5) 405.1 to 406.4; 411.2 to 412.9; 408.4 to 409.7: -0.03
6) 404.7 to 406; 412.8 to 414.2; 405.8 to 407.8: 0.06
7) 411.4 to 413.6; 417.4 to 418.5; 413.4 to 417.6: 0.16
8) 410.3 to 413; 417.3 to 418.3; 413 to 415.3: 0.11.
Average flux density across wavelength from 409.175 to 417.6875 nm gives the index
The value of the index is 15.3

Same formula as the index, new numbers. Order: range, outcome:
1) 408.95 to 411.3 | 15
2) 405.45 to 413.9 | 15.3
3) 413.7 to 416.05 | 14.8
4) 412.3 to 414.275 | 15.5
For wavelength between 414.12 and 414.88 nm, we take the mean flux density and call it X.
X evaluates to 14.8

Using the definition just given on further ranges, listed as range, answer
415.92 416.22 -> 15.5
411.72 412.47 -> 16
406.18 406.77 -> 14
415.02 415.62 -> 14.3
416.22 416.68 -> 15.9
